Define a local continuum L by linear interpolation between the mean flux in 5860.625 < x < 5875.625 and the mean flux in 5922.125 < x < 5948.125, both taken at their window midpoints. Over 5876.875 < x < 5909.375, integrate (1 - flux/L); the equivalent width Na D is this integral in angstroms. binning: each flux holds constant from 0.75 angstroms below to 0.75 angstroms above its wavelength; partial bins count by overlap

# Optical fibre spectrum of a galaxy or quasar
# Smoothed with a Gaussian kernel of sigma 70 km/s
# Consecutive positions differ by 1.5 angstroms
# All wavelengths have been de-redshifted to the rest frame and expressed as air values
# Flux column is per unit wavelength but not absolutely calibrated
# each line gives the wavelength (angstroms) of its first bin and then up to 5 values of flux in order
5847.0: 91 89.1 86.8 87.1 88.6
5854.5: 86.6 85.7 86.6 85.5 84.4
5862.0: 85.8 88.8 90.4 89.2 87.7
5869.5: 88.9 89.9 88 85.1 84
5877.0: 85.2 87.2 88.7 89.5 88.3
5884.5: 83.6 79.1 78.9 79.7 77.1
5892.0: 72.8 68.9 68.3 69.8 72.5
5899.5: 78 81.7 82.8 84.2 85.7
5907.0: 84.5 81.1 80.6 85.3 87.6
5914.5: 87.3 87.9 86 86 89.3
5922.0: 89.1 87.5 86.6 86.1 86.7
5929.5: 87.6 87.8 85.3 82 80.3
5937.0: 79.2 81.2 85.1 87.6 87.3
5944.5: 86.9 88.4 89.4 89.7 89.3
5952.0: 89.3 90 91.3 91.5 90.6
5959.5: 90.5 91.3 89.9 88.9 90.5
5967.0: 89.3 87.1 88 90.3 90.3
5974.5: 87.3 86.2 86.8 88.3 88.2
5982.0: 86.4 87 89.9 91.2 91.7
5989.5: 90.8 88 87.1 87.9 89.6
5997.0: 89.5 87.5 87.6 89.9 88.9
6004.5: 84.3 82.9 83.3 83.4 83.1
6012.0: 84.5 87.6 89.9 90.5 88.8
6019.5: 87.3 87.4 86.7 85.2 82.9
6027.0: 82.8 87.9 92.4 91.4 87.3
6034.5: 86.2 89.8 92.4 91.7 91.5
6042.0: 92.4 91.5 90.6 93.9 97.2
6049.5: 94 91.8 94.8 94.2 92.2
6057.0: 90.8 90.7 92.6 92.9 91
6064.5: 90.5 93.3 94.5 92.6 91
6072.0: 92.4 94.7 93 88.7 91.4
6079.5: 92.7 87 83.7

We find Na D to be 2.5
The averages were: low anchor 87.8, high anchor 85.7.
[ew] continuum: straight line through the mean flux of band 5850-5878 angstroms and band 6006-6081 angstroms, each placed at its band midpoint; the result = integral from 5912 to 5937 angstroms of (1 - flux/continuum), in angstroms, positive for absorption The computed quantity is 0.5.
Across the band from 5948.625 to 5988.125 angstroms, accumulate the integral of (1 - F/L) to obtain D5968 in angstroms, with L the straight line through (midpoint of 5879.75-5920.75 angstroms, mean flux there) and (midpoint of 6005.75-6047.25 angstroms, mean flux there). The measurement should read -2.0 angstroms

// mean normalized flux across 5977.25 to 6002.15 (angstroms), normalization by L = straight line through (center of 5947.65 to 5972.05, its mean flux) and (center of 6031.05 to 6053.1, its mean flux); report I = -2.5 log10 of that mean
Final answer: 0.02 mag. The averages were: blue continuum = 89.8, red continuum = 91.8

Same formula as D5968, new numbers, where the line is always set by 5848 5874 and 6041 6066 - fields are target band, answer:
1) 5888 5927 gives 3.08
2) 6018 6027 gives 0.58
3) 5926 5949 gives 1.03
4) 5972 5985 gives 0.41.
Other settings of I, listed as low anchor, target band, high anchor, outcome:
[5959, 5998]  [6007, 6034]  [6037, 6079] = 0.05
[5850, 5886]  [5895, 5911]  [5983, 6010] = 0.10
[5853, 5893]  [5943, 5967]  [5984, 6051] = -0.03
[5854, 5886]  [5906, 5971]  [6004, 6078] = 0.01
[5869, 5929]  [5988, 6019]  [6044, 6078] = 0.02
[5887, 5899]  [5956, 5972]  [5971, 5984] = -0.05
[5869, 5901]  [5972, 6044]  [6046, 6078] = 0.01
